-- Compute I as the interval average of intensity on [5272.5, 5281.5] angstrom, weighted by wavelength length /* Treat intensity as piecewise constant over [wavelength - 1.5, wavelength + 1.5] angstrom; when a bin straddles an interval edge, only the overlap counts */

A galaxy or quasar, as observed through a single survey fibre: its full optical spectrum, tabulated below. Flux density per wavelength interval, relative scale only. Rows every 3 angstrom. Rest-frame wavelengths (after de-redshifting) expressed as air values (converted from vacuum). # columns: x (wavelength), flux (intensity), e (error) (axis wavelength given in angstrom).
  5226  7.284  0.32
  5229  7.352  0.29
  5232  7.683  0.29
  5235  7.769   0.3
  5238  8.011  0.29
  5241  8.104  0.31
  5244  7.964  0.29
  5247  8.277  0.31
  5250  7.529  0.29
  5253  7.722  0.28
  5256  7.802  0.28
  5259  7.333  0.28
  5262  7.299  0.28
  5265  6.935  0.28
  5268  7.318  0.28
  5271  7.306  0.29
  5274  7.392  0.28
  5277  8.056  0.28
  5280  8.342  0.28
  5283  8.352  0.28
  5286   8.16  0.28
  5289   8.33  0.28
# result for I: 7.93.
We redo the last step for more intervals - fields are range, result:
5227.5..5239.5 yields 7.7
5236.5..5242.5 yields 8.06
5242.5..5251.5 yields 7.92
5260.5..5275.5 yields 7.25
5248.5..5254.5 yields 7.63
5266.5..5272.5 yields 7.31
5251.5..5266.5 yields 7.42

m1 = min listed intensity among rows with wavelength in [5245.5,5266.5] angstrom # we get 6.935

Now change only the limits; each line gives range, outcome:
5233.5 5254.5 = 7.529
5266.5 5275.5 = 7.306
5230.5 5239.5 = 7.683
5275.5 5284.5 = 8.056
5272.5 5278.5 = 7.392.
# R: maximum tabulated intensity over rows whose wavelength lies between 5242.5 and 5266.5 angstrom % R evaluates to 8.277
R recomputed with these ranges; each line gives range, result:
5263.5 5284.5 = 8.352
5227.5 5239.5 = 8.011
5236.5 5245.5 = 8.104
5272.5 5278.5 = 8.056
